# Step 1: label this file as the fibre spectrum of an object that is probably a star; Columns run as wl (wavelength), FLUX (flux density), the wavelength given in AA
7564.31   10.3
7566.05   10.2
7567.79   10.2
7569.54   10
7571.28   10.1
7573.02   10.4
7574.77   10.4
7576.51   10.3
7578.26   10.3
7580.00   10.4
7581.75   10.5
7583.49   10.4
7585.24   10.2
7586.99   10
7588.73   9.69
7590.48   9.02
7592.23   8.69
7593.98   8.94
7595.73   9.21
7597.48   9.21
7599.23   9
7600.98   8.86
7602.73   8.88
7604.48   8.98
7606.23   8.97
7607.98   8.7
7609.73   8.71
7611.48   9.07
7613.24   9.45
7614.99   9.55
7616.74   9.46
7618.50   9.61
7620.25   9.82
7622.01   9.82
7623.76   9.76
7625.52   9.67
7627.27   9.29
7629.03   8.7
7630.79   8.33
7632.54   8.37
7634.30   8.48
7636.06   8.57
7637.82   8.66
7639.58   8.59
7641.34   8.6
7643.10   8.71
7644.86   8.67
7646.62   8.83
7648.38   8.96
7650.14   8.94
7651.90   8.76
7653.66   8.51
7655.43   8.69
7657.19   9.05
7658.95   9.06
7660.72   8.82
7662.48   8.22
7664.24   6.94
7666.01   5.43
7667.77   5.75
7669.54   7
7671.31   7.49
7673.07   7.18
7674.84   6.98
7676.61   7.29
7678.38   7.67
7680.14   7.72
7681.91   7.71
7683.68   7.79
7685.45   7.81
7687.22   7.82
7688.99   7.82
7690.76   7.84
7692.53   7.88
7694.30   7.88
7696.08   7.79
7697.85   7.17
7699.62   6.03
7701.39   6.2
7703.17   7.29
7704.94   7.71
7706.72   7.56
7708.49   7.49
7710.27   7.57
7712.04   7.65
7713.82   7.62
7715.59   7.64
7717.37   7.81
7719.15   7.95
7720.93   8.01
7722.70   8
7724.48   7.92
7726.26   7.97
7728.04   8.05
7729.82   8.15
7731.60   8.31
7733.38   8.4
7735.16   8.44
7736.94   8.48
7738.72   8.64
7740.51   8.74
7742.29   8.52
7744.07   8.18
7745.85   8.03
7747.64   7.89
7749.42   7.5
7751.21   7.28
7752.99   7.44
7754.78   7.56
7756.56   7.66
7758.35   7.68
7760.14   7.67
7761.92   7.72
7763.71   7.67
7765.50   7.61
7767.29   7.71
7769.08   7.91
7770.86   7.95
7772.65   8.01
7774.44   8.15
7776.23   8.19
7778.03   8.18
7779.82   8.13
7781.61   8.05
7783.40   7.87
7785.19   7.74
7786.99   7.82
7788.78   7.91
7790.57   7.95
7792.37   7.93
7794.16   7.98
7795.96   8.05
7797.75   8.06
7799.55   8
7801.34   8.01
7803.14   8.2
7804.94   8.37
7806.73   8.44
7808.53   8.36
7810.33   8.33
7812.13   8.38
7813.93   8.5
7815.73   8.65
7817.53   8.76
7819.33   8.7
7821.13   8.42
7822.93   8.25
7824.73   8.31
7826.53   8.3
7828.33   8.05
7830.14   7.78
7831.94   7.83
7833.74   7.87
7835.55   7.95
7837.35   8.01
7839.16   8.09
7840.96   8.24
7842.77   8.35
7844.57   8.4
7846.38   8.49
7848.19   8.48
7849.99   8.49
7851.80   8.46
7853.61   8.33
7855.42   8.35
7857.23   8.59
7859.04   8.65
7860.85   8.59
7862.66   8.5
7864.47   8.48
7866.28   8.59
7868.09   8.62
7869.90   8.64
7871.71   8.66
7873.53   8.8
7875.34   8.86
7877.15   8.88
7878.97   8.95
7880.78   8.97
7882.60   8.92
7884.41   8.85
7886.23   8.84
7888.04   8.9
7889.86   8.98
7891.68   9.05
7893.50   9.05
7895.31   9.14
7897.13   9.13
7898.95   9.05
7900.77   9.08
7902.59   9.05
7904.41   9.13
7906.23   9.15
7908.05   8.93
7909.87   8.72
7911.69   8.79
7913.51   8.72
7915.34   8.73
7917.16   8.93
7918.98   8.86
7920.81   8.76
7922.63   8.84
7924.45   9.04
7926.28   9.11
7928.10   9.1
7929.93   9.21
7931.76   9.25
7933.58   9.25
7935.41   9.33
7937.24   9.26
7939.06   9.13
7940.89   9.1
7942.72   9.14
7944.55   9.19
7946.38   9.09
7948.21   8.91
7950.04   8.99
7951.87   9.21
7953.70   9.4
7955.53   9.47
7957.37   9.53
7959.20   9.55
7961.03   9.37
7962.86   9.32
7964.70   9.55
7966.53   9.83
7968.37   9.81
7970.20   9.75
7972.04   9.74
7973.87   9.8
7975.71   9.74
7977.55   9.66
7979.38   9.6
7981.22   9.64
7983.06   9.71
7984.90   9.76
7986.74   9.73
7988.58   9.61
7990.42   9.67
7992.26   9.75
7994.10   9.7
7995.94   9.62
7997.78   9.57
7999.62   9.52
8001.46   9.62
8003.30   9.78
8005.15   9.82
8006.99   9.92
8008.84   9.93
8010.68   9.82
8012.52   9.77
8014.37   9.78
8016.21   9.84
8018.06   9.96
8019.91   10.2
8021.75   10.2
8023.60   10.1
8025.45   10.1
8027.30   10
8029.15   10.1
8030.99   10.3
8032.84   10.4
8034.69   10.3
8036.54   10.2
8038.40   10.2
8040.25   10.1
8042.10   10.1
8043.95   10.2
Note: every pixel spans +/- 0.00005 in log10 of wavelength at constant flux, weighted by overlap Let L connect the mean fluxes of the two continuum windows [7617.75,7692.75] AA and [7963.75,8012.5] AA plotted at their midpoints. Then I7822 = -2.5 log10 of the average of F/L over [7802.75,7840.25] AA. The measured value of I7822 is 0.09 mag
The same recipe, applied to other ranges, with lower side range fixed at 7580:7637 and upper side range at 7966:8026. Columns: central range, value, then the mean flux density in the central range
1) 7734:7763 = 0.19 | 7.97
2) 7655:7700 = 0.23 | 7.58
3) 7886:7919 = 0.08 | 8.97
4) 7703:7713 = 0.24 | 7.56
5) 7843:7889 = 0.11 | 8.65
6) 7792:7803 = 0.19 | 8.02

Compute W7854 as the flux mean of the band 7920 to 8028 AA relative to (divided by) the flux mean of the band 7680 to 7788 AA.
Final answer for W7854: 1.2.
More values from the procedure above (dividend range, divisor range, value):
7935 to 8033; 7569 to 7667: 1.06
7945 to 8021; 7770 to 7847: 1.18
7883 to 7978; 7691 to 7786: 1.17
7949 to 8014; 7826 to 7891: 1.13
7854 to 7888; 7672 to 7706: 1.17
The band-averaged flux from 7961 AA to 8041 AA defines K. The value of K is 9.84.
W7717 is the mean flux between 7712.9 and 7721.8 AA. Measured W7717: 7.8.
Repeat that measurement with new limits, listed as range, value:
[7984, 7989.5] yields 9.7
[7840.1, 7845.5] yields 8.33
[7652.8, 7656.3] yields 8.58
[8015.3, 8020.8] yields 9.99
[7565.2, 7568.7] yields 10.2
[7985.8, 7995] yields 9.69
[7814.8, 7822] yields 8.63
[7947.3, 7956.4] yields 9.2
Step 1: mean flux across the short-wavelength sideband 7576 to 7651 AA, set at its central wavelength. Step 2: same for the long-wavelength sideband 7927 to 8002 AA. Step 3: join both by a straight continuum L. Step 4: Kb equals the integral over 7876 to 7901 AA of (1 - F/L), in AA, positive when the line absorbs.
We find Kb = 1.1 AA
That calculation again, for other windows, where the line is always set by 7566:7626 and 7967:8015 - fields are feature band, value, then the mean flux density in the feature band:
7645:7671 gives 4.19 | 8.07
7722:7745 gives 3.22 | 8.29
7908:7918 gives 0.94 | 8.79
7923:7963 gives 2.02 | 9.22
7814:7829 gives 1.91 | 8.44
